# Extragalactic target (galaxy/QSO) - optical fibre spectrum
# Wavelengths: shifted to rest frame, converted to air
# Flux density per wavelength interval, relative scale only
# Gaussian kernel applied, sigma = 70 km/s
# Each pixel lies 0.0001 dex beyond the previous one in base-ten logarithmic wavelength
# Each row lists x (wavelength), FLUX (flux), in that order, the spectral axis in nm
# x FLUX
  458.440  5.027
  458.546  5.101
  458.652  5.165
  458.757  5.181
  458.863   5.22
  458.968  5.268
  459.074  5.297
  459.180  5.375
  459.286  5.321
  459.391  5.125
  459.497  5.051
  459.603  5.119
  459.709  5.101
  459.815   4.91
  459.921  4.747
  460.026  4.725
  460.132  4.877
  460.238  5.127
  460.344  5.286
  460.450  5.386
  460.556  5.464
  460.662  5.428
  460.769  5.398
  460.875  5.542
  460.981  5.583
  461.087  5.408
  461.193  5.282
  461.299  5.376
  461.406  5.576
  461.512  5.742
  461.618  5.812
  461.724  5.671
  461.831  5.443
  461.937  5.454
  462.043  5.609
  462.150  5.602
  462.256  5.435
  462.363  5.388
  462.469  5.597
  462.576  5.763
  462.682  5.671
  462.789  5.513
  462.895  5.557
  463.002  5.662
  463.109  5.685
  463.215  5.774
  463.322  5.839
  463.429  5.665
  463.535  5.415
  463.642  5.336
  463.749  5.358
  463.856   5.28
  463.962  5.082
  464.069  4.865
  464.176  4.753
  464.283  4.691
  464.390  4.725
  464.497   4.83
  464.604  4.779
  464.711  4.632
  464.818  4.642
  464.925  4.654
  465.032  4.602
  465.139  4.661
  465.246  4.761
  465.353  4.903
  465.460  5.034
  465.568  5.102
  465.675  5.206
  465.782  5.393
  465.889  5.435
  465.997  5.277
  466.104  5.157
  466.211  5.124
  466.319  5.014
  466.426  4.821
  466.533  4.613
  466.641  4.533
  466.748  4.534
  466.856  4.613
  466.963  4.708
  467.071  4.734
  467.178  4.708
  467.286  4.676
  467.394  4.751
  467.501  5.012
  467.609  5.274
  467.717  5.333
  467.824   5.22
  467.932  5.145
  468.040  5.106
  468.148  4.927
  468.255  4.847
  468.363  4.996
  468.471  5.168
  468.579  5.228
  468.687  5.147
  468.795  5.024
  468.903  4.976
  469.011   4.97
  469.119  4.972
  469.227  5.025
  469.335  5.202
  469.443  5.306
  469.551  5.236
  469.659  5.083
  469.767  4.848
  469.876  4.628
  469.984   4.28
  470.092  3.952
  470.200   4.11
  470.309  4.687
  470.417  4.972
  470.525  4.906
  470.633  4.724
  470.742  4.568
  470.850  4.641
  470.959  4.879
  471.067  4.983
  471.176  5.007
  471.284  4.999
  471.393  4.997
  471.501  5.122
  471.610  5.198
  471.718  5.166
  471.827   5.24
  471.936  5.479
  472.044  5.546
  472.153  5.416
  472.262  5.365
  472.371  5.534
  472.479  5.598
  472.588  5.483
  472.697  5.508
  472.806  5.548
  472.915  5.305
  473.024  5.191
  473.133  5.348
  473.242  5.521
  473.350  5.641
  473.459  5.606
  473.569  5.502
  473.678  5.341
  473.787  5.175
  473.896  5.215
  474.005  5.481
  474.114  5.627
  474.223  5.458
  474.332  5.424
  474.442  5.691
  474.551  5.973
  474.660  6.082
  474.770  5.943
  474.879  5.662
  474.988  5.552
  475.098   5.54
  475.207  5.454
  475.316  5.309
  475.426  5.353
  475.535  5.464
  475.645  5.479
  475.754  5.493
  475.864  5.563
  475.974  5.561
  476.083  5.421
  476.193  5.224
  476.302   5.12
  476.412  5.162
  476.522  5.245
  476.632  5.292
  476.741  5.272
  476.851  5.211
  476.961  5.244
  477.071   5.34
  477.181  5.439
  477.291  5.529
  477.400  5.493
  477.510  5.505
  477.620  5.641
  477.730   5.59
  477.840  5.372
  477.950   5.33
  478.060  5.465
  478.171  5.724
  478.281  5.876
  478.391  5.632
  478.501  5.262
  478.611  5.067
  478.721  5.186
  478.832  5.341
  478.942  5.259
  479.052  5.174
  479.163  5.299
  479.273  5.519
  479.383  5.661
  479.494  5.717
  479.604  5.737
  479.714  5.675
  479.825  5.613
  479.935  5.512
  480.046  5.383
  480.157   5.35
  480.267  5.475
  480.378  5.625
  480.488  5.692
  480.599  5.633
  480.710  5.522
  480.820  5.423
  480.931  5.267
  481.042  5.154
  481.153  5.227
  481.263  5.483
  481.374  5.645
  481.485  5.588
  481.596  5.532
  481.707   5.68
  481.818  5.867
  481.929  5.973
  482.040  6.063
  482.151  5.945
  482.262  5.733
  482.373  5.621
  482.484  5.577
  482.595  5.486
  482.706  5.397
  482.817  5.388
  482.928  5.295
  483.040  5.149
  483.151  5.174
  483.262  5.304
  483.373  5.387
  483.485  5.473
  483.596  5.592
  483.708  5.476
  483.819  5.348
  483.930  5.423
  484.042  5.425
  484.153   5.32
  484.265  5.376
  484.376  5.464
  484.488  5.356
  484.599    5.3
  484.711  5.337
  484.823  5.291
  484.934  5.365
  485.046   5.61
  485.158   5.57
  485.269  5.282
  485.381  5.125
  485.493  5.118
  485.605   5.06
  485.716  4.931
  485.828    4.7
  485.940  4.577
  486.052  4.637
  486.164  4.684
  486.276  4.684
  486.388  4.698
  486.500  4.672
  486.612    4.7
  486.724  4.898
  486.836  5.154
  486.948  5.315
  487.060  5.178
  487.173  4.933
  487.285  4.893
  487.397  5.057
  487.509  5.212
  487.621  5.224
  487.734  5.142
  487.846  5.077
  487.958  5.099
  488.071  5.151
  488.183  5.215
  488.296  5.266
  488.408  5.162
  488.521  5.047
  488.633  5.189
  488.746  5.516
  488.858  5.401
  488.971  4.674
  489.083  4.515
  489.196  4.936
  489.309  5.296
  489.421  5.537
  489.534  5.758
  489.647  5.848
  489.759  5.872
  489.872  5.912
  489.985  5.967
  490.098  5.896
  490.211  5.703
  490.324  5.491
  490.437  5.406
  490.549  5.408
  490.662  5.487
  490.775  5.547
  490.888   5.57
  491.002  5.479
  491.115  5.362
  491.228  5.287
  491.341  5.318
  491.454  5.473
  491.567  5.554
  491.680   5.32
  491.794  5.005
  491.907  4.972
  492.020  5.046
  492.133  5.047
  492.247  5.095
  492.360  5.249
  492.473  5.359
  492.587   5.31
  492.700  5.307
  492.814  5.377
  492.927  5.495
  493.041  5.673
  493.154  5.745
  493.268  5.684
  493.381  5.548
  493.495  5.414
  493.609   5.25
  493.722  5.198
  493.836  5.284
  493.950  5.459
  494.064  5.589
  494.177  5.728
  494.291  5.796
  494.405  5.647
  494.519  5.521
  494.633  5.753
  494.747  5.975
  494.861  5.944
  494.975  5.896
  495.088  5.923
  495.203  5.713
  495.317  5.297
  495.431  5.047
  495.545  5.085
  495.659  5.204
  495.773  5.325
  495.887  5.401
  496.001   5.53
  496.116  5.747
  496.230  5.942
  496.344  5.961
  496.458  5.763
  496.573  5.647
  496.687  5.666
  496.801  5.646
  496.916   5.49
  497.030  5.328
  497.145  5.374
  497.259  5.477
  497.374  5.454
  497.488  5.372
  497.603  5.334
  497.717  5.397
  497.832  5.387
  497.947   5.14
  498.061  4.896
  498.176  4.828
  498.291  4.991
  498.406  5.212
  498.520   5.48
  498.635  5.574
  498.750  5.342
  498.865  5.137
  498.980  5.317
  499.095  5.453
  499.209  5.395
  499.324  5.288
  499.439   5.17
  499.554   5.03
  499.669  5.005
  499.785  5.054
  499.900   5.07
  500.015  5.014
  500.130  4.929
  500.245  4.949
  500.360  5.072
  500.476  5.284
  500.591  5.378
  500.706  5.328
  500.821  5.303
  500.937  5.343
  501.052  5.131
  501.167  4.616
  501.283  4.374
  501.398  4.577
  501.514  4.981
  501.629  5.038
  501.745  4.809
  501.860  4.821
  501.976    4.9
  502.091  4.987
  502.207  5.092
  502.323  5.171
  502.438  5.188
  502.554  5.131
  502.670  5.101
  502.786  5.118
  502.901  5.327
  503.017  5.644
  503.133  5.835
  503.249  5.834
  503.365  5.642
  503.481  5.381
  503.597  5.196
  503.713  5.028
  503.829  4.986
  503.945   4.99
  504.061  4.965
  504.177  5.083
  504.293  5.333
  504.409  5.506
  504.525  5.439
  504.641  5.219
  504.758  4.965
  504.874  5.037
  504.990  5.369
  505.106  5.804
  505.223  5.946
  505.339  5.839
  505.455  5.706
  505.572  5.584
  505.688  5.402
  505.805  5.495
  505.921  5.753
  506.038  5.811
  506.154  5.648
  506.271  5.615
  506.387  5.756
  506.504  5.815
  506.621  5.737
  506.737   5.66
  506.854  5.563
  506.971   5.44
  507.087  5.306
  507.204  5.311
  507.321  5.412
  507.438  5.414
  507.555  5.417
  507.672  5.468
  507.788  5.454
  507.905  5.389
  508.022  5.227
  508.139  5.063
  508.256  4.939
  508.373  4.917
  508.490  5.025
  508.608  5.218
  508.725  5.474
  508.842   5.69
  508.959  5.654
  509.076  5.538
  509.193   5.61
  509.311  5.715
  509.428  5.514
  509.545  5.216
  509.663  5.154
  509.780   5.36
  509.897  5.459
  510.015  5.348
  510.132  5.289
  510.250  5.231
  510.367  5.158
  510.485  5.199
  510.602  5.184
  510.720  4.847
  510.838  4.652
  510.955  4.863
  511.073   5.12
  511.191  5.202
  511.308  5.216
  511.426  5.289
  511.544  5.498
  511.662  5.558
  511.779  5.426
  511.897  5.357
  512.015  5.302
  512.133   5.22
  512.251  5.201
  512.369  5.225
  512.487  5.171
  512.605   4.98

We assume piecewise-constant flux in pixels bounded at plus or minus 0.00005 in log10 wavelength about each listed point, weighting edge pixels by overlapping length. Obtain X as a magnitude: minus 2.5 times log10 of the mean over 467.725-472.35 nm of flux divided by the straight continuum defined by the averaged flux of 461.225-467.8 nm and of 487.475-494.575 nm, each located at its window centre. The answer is 0.05 mag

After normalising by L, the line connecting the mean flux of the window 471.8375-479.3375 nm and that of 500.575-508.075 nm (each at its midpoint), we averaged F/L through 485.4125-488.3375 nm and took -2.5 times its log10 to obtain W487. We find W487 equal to 0.09 mag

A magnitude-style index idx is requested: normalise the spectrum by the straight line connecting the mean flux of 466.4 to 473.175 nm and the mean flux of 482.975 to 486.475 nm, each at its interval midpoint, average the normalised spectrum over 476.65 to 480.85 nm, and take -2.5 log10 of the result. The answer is -0.072 mag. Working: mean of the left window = 5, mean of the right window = 5.2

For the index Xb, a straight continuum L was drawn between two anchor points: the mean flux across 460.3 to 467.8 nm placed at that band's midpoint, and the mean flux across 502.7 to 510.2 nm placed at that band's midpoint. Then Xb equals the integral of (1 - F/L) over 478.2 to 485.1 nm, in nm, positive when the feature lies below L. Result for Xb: -0.251 nm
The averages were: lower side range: 5.19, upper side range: 5.42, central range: 5.48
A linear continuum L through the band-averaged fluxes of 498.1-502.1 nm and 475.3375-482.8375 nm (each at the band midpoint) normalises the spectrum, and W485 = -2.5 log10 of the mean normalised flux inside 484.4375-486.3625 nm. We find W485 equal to 0.06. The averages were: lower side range 5.48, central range 5.09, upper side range 5.09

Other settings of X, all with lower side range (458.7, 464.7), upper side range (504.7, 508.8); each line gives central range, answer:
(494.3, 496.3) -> -0.03 mag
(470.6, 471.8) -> 0.09 mag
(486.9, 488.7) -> 0.05 mag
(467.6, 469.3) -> 0.05 mag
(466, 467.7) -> 0.11 mag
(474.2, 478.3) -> -0.02 mag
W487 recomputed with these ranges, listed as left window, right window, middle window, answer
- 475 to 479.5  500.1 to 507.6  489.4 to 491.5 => -0.047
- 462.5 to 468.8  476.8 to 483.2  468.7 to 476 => 0.006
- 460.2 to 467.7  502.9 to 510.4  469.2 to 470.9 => 0.101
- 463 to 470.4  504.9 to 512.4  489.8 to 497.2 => -0.052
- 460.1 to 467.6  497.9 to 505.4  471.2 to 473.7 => -0.038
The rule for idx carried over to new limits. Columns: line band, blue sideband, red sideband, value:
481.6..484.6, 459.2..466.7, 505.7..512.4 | -0.046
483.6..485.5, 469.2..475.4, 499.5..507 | -0.025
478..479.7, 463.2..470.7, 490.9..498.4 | -0.063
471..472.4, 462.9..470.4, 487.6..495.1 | -0.032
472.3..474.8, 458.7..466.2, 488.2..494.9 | -0.041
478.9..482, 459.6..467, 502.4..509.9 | -0.049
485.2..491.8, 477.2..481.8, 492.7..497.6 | 0.062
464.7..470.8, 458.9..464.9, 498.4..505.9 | 0.083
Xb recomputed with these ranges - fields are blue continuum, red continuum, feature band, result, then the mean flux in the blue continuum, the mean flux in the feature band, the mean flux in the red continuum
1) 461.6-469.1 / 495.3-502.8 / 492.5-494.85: -0.15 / 5.12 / 5.54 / 5.23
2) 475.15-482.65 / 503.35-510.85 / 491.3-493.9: 0.05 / 5.48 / 5.34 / 5.38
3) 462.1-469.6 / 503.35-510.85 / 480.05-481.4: -0.07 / 5.09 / 5.45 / 5.38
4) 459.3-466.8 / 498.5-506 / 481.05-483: -0.14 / 5.21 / 5.6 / 5.24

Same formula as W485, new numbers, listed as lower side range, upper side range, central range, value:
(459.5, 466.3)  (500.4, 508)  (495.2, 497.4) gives -0.04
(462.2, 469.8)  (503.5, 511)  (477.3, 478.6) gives -0.07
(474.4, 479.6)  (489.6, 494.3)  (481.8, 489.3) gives 0.05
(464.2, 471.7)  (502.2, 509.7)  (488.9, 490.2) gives -0.06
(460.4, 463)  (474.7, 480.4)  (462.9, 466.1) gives 0.08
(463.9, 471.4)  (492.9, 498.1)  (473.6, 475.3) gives -0.11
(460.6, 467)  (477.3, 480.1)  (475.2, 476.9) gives 0.02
